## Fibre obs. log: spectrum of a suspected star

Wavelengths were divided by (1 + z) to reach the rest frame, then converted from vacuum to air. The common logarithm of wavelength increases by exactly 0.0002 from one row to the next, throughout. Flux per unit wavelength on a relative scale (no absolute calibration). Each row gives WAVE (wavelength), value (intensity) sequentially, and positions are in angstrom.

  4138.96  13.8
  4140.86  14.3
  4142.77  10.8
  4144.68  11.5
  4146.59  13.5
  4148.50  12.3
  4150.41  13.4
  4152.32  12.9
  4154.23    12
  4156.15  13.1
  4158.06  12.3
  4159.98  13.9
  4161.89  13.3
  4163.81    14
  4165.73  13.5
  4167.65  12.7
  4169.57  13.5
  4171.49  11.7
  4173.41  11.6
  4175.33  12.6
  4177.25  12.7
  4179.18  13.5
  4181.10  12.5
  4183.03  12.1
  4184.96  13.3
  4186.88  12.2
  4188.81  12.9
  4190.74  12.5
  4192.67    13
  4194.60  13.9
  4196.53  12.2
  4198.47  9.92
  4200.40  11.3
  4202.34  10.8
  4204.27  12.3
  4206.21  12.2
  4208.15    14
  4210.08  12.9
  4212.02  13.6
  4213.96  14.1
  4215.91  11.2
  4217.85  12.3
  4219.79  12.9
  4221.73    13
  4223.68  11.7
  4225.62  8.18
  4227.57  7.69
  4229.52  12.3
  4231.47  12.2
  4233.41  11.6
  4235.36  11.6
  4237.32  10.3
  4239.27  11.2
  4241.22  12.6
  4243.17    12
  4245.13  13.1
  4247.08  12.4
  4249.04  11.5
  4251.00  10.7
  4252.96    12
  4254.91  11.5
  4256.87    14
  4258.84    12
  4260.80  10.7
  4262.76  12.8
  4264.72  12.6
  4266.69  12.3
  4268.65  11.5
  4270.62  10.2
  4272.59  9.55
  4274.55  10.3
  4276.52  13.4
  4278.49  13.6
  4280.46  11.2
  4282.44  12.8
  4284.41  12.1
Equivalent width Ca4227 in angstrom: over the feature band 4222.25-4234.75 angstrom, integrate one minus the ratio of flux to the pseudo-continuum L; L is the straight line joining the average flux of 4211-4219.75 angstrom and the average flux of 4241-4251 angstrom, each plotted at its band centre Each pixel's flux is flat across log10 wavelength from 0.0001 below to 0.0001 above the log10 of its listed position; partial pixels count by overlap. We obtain 1.8 angstrom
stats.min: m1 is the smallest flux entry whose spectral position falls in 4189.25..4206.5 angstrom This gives 9.92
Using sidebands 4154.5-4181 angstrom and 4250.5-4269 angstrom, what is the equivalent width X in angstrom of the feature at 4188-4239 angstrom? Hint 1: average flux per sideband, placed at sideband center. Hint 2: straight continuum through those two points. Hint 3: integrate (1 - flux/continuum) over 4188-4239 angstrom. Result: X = 2.31 angstrom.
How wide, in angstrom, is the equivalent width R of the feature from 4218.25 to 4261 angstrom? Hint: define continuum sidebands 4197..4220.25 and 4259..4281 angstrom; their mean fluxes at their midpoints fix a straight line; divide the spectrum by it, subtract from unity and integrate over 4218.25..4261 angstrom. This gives 1.2 angstrom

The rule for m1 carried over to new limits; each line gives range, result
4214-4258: 7.69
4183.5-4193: 12.2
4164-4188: 11.6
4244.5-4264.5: 10.7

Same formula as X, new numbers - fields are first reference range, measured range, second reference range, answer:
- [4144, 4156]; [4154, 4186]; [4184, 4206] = -1.0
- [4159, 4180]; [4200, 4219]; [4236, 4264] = -0.1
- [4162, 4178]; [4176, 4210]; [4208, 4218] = 1.2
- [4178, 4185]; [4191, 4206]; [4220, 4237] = 0.3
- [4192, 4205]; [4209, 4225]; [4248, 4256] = -1.2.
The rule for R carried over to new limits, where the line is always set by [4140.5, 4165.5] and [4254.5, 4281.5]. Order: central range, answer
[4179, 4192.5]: -0.1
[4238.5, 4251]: 0.0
